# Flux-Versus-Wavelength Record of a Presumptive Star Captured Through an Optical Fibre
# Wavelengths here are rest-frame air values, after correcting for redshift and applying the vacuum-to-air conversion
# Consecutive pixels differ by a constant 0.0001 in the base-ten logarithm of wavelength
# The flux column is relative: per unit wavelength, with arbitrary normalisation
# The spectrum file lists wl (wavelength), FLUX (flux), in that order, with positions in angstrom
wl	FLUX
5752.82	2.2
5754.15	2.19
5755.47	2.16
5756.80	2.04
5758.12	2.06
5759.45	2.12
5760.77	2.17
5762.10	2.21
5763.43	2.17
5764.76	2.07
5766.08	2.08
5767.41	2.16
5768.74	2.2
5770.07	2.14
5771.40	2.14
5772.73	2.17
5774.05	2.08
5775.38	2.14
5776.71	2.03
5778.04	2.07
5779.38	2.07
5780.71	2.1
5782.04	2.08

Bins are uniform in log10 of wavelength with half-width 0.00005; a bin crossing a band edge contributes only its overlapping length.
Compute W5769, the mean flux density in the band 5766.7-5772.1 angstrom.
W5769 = 2.16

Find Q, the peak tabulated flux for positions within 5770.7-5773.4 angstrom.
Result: 2.17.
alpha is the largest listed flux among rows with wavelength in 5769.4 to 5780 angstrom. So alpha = 2.17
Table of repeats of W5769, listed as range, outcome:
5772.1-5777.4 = 2.11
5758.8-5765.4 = 2.15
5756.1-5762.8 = 2.12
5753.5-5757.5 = 2.13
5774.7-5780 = 2.07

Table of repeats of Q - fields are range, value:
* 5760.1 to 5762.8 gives 2.21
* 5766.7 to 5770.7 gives 2.2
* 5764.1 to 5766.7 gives 2.08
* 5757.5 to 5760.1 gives 2.12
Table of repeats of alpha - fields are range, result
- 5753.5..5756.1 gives 2.19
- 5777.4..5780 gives 2.07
